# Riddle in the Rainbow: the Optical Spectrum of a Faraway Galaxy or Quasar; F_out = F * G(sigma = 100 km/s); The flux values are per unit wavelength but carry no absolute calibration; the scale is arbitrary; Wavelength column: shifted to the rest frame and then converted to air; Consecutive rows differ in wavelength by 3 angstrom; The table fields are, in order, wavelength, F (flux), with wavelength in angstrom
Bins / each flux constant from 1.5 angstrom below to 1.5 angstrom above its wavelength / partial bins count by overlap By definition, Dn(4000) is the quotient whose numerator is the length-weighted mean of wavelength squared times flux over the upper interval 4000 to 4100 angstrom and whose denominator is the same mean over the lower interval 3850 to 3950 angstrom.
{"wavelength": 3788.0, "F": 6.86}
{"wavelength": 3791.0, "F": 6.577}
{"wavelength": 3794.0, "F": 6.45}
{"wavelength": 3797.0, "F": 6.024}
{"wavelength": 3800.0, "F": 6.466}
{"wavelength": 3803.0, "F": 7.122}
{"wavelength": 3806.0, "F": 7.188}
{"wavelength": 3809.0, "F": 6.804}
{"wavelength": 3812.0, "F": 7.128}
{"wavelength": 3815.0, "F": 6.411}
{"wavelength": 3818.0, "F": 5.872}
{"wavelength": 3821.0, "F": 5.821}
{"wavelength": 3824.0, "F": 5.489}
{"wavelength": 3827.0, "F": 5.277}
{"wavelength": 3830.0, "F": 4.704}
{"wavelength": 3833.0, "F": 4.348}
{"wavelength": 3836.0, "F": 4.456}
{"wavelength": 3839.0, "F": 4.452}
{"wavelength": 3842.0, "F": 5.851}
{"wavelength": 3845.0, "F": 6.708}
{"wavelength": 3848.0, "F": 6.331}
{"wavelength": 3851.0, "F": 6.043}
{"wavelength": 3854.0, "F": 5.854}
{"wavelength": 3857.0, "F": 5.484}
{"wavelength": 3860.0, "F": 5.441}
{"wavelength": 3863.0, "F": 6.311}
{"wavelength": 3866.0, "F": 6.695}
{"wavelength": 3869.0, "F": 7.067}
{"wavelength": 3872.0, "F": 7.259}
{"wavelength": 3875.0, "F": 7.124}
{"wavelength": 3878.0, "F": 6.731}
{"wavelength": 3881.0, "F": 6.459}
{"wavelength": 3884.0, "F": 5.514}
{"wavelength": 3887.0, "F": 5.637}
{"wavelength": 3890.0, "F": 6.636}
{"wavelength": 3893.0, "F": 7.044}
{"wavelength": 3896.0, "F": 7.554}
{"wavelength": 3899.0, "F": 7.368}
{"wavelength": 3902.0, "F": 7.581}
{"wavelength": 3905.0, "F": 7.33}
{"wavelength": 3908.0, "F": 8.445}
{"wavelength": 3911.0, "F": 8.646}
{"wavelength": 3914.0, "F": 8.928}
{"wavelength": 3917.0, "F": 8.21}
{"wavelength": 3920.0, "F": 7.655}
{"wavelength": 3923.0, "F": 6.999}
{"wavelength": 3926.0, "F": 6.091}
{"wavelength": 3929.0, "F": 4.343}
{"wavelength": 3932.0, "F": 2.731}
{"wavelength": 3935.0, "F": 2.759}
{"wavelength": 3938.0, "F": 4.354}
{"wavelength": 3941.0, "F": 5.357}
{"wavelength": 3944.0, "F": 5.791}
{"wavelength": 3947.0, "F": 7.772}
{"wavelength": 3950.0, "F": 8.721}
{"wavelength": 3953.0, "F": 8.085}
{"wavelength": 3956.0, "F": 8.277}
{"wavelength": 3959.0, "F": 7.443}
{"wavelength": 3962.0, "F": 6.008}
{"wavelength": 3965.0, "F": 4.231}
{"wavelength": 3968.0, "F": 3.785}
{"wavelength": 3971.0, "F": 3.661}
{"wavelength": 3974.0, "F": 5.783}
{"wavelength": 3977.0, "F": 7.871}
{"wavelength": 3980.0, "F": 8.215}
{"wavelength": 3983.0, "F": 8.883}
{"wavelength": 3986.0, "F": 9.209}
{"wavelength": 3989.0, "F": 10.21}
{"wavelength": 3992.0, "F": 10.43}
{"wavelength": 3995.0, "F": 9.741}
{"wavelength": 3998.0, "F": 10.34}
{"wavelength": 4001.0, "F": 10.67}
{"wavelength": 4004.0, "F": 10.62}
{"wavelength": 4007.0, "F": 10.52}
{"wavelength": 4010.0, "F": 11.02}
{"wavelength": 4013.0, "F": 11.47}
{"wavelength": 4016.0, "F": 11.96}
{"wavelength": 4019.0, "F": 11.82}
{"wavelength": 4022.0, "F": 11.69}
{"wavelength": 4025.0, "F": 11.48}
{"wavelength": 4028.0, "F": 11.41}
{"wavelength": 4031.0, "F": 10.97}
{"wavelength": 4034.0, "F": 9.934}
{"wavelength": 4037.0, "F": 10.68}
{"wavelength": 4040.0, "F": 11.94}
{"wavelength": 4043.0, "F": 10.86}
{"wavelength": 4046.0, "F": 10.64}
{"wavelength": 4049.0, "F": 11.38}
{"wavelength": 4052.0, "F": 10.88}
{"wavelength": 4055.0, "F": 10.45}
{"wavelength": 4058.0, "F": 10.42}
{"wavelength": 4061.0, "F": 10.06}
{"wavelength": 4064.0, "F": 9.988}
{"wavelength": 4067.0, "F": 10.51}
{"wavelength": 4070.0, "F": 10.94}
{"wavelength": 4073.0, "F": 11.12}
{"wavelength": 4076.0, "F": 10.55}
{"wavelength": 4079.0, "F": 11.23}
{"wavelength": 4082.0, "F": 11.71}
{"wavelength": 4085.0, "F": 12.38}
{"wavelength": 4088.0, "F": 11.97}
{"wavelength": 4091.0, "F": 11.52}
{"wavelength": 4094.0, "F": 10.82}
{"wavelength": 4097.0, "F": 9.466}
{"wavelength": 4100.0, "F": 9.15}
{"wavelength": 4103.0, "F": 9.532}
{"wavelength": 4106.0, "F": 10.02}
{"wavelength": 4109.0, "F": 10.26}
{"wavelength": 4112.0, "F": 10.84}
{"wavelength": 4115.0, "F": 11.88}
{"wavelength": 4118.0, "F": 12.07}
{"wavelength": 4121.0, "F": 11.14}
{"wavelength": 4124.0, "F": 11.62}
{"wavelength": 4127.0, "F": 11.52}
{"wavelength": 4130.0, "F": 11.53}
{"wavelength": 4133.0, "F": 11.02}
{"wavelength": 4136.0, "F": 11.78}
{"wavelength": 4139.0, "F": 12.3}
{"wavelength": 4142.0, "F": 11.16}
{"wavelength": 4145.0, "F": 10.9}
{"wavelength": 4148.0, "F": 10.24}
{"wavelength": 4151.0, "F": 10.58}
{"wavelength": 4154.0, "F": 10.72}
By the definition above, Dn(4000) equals 1.8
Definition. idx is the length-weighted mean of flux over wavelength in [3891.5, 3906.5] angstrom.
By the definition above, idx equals 7.38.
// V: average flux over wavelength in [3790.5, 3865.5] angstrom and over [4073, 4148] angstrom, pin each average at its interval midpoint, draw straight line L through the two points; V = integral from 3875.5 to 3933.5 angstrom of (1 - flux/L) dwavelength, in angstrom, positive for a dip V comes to 3.8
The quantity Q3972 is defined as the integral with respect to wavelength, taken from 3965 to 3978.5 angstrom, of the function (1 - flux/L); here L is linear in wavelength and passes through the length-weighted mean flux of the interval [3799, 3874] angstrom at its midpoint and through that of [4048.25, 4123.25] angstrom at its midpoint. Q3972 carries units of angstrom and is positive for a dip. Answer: 5.4 angstrom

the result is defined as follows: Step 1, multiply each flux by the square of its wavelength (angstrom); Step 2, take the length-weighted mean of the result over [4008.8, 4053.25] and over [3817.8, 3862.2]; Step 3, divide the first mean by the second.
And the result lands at 2.25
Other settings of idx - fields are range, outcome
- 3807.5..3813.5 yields 6.97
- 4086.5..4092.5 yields 11.7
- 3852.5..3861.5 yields 5.59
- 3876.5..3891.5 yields 6.2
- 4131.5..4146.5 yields 11.4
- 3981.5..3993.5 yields 9.68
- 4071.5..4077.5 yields 10.8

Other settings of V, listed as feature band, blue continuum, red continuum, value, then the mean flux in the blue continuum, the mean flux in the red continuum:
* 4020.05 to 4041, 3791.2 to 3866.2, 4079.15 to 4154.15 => -3.6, 5.95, 11.1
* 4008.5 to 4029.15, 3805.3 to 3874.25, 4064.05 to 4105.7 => -4.5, 5.95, 10.8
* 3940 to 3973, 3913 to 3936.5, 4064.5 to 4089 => 3.1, 5.9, 11.2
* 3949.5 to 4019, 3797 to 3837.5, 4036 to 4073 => 5.5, 5.93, 10.7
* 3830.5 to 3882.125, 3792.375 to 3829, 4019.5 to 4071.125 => 8.7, 6.32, 10.9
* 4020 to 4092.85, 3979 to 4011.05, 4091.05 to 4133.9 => -4.3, 10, 10.8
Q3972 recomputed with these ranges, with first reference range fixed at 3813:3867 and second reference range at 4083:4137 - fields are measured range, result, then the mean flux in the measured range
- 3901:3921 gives -3.0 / 8.14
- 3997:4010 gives -2.5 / 10.6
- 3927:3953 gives 7.7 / 5.41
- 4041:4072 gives -2.1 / 10.6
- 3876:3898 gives 0.1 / 6.54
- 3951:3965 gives 1.5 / 7.15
